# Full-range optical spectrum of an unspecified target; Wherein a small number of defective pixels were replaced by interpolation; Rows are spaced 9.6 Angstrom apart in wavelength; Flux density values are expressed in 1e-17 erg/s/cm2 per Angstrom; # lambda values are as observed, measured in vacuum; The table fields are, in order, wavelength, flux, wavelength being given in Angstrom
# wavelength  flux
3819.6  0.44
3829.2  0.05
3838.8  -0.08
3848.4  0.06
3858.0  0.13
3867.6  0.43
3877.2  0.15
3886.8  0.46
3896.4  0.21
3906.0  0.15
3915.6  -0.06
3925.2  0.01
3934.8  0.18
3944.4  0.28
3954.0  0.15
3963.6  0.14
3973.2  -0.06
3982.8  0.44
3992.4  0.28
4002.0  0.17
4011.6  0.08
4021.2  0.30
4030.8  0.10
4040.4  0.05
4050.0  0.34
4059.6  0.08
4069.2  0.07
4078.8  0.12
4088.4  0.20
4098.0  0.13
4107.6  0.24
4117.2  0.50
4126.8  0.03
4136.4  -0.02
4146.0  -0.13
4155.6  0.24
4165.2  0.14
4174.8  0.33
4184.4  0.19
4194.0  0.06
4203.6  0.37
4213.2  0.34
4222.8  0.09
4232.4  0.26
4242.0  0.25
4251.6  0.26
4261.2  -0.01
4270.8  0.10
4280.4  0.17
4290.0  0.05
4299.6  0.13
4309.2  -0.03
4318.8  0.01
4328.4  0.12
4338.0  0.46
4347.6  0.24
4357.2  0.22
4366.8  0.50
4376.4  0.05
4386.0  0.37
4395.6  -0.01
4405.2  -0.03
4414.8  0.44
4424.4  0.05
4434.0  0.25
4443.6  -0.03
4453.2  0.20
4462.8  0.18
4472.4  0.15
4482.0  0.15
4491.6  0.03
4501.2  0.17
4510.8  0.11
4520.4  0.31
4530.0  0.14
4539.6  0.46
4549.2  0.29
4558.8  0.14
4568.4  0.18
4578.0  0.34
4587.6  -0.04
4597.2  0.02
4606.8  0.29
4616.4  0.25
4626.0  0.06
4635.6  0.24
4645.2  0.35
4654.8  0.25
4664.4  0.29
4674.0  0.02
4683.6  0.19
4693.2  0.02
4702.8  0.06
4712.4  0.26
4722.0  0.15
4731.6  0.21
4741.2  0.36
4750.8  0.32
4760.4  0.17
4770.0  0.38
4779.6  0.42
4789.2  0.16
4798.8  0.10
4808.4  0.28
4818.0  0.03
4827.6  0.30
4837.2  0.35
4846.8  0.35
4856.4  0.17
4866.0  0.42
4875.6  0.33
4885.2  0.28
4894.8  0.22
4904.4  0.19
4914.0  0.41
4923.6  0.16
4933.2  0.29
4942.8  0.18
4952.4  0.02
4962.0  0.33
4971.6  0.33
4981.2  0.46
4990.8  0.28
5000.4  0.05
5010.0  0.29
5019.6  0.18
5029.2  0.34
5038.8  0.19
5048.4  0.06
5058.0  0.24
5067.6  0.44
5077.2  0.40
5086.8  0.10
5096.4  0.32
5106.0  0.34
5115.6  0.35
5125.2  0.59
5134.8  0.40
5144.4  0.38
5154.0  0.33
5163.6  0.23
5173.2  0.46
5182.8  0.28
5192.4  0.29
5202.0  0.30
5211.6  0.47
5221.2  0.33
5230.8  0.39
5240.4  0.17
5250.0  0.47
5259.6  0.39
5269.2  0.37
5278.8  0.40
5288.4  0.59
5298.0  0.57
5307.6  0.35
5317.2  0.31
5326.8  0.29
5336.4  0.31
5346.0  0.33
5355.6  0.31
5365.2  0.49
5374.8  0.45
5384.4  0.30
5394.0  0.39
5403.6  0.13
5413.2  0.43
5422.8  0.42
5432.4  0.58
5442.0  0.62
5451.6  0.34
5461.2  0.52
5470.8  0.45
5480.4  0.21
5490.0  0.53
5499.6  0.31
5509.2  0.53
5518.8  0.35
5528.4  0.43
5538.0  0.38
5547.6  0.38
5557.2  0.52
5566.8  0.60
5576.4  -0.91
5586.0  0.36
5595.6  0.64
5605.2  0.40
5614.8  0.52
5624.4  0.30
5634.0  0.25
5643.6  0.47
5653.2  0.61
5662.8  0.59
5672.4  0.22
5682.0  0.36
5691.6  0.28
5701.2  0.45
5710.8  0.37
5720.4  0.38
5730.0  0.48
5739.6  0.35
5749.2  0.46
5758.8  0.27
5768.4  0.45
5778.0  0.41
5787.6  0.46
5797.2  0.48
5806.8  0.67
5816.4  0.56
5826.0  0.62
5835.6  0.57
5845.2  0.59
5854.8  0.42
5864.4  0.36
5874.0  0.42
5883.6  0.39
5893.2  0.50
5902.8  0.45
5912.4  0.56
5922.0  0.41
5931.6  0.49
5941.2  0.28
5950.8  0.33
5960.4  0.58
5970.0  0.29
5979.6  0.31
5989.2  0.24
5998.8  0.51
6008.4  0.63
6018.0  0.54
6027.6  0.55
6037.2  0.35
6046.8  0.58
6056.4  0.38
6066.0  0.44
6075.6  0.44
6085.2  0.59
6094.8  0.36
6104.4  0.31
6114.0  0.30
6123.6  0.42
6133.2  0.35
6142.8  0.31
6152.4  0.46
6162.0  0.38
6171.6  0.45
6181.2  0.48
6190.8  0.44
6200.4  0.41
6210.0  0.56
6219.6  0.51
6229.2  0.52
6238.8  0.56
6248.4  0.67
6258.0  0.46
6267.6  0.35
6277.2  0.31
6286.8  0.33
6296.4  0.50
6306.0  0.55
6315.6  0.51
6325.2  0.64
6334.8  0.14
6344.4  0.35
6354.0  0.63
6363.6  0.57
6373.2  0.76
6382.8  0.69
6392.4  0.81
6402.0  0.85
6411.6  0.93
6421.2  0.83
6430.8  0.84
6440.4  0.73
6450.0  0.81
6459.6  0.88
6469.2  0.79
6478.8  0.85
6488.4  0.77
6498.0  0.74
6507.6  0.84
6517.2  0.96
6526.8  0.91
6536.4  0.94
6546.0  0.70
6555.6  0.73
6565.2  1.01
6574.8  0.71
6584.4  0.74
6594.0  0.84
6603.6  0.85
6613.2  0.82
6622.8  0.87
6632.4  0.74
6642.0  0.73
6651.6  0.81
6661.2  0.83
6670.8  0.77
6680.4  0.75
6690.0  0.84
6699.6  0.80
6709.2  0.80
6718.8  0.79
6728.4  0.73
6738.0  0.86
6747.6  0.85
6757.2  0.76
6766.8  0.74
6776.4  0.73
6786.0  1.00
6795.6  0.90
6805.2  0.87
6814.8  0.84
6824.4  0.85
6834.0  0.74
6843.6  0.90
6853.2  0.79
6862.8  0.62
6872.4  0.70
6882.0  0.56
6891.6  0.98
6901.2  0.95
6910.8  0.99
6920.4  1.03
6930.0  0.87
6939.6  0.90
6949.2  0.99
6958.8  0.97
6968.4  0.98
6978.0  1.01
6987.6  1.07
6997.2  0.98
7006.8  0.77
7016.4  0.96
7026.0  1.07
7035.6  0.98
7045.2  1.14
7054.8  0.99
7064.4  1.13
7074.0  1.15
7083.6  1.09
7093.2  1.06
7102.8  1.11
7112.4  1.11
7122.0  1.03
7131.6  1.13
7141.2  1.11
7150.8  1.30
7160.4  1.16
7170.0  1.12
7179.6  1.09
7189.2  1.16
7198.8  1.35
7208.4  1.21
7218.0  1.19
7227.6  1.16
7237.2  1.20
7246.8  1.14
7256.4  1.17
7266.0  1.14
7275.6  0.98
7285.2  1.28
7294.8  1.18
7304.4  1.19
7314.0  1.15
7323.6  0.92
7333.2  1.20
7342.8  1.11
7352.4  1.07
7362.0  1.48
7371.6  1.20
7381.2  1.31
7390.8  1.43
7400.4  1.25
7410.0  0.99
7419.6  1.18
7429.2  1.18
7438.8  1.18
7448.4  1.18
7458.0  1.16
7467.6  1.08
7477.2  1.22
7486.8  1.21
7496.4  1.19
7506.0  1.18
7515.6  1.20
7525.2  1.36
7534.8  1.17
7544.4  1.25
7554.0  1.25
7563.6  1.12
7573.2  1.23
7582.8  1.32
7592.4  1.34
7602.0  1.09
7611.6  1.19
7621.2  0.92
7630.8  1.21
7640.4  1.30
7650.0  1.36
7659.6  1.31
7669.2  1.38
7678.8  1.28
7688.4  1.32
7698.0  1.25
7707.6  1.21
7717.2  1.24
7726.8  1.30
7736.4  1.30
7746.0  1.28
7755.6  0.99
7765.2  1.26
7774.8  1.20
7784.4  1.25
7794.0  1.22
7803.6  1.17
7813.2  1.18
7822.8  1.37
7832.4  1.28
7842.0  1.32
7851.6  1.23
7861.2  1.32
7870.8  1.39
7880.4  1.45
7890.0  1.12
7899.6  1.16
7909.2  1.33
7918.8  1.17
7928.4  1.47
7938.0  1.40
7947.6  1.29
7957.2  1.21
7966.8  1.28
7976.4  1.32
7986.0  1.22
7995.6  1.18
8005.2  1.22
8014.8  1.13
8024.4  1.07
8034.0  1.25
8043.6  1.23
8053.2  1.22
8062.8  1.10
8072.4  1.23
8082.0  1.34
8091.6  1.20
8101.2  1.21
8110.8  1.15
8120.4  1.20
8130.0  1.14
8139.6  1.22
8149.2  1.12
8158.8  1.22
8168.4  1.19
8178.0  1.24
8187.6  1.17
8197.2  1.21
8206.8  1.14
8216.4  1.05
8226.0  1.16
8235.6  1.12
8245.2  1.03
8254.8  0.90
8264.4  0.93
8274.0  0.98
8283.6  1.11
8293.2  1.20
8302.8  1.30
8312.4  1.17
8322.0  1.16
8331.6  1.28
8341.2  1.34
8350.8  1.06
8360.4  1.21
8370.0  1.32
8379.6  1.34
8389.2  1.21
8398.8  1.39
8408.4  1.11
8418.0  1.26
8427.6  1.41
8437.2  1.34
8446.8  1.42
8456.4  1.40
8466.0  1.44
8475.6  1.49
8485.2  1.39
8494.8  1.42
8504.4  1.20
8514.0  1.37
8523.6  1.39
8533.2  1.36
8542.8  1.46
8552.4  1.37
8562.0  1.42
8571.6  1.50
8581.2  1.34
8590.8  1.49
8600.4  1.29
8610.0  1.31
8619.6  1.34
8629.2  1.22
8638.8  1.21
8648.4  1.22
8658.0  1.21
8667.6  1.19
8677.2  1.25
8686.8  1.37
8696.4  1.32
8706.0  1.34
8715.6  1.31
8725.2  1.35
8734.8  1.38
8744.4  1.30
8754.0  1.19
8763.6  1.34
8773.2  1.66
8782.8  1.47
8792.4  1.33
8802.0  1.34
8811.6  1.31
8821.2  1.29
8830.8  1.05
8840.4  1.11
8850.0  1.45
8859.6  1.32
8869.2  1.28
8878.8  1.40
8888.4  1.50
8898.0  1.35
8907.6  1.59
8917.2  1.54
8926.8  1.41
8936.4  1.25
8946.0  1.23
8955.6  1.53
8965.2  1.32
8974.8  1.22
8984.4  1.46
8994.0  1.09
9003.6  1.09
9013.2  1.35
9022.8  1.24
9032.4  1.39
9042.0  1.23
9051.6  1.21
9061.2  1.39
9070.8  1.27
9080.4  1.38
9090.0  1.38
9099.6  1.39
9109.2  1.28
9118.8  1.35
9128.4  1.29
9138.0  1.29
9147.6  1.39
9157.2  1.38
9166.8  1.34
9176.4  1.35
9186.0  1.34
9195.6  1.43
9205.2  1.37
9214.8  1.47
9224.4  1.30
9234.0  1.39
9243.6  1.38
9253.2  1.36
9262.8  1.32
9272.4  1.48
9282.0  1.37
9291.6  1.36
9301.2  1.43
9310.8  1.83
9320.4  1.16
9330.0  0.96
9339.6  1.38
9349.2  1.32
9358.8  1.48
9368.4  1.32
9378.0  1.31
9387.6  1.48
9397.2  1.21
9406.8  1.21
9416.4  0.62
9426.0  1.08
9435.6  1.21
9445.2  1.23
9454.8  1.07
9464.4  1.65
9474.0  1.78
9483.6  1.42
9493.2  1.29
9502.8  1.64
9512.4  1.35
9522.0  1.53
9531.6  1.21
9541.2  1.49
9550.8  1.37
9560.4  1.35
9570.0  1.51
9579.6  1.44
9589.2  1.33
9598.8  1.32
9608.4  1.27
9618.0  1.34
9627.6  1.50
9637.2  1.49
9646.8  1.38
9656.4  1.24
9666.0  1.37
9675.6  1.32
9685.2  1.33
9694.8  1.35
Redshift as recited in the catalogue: 0.597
